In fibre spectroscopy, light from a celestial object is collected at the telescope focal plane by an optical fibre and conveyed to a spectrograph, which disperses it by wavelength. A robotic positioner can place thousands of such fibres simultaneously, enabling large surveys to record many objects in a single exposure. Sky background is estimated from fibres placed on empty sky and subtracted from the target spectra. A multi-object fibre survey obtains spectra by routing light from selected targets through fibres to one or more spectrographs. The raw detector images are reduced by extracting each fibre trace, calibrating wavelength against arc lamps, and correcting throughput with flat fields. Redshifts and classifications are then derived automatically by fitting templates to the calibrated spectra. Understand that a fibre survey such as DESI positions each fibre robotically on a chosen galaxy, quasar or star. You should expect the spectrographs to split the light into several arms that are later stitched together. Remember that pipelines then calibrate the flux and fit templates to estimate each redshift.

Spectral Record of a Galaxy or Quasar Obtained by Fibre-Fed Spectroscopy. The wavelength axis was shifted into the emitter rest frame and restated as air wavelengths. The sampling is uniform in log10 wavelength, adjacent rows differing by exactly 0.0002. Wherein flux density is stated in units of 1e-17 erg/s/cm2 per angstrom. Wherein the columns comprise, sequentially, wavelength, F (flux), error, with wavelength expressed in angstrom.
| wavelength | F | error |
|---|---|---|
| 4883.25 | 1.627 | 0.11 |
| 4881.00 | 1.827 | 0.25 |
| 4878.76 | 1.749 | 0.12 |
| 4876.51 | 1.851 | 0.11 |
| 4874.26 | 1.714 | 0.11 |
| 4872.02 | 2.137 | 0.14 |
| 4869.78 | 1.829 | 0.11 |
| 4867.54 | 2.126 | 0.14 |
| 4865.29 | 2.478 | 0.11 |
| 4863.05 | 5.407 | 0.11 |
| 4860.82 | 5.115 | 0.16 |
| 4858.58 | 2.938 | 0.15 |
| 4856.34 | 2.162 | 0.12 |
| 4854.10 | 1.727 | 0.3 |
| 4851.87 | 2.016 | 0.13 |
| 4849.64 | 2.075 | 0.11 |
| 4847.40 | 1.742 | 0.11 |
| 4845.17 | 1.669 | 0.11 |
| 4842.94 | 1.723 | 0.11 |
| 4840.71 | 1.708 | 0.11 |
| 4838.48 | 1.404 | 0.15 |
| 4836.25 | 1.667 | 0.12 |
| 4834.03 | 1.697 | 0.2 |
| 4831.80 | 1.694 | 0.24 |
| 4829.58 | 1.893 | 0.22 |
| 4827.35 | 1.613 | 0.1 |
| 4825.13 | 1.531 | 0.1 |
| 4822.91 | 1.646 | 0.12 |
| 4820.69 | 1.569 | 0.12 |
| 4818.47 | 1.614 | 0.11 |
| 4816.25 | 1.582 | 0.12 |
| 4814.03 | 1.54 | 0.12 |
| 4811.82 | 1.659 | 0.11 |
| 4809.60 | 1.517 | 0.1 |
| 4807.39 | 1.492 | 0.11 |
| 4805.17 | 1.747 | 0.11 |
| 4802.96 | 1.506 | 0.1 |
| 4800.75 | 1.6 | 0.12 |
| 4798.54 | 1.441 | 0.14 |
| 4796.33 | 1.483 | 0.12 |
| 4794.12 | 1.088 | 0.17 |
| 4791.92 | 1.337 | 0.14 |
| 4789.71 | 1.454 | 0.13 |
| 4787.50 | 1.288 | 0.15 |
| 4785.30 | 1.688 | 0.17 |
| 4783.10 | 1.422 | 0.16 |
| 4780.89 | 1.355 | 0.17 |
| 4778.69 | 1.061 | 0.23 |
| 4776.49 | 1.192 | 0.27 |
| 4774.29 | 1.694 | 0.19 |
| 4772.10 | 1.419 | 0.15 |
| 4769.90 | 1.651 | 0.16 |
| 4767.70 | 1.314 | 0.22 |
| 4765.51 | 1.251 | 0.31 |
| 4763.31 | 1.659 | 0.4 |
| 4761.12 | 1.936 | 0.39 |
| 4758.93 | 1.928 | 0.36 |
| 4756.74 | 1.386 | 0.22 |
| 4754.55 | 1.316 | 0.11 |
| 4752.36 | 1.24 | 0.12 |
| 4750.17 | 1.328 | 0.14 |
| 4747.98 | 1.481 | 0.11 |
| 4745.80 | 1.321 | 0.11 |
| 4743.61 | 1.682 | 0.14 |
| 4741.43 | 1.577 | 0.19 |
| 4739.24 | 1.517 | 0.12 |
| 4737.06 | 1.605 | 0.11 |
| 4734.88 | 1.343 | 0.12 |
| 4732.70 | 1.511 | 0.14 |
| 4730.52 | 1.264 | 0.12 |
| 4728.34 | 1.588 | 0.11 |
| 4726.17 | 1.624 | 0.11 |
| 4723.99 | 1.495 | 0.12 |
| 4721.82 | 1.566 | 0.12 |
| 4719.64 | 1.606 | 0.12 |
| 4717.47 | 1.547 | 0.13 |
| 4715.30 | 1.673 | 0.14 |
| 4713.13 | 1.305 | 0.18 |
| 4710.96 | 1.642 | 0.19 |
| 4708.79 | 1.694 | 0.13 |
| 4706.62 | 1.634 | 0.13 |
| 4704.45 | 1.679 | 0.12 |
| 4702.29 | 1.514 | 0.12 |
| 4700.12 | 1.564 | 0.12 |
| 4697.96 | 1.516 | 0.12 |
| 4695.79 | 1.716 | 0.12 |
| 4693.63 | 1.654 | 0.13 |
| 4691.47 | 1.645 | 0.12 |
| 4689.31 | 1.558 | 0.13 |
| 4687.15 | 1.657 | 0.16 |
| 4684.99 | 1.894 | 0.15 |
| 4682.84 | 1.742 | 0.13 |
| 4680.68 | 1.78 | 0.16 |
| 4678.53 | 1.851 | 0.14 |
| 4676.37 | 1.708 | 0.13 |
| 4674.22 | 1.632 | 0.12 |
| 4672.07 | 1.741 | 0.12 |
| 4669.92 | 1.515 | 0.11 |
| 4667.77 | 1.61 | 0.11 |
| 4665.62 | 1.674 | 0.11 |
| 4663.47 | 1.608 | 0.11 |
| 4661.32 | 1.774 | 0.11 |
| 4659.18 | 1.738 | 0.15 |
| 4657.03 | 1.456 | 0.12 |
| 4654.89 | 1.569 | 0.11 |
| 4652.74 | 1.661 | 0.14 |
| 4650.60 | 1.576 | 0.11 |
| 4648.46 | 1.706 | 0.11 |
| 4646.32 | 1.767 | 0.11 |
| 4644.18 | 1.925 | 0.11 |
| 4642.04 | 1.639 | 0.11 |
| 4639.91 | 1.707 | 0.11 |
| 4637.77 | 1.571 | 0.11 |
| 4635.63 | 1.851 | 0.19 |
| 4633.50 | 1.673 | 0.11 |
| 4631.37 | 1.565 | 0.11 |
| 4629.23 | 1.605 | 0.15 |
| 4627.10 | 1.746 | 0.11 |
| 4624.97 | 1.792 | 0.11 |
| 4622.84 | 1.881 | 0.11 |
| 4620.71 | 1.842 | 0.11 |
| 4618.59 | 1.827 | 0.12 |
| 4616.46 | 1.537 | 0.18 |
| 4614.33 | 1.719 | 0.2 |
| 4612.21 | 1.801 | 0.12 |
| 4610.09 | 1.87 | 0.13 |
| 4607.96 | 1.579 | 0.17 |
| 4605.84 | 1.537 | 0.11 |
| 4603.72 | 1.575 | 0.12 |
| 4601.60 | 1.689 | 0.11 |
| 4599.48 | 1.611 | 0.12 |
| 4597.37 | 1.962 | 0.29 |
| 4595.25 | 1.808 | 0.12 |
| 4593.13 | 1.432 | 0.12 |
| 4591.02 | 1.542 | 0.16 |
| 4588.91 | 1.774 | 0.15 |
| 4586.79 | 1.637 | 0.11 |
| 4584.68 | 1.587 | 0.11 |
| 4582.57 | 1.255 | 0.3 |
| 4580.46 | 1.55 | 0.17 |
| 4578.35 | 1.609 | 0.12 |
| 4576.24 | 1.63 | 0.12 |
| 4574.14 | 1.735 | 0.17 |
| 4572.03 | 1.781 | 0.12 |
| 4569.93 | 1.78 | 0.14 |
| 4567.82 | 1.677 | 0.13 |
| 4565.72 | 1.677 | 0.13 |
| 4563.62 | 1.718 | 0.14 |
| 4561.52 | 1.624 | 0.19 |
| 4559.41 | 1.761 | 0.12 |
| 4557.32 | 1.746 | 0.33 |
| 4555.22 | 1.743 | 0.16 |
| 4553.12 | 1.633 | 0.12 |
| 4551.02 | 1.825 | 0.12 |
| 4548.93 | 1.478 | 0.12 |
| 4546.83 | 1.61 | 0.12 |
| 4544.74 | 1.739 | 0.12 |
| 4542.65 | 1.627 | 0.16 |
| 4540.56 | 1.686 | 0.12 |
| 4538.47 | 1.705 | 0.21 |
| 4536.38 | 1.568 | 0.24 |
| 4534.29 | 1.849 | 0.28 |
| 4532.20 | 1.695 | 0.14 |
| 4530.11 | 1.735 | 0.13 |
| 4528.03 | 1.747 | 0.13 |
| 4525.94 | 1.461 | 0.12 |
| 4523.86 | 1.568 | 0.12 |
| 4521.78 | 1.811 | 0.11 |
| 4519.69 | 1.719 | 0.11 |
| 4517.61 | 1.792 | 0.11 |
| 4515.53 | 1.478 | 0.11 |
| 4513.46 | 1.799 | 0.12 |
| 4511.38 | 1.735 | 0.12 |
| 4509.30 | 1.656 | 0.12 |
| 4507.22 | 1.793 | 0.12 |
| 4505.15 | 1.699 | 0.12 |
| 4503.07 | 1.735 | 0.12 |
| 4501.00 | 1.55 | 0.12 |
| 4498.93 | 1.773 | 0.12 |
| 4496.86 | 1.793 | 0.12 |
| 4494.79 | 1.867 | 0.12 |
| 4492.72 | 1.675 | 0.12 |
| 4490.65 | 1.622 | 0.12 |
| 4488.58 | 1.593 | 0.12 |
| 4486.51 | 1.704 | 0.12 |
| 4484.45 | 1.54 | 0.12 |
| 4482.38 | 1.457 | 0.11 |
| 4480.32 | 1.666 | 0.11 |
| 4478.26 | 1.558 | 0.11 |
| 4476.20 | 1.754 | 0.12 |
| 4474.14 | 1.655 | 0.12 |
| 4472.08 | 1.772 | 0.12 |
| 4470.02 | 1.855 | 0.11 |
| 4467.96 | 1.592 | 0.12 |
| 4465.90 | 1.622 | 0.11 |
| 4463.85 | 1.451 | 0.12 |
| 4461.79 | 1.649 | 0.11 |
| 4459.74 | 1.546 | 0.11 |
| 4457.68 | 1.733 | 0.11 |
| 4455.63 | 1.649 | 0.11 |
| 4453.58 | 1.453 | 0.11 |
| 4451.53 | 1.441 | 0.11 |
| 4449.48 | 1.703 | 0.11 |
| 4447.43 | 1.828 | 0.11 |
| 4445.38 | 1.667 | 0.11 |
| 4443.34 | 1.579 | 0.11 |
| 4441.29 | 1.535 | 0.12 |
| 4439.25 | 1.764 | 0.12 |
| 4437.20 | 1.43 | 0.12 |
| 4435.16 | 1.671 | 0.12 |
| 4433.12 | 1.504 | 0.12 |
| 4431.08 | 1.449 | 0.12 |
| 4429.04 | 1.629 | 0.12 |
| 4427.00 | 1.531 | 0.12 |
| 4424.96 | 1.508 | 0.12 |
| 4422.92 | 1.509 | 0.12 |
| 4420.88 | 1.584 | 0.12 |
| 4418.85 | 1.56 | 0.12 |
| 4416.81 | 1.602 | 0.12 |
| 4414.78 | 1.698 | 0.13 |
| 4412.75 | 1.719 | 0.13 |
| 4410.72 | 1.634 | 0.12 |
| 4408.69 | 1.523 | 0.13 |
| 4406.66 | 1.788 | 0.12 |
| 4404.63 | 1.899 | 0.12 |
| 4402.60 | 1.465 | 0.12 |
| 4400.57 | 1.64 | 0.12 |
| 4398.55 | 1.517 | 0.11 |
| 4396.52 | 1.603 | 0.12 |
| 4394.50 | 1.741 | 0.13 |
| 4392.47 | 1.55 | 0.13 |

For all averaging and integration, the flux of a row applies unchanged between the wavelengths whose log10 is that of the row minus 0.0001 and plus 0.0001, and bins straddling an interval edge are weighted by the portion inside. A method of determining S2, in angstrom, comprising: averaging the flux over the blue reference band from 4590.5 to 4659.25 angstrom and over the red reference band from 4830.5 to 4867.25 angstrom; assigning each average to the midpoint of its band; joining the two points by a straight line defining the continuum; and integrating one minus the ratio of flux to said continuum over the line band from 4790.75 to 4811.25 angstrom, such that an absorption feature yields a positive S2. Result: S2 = 6.7 angstrom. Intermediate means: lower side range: 1.69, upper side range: 2.32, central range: 1.47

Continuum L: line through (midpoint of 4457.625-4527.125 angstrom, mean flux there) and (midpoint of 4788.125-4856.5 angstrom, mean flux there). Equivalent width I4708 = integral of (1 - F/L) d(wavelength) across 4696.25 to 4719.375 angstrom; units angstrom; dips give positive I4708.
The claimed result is 0.8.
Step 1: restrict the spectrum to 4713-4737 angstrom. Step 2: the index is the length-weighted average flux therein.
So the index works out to 1.51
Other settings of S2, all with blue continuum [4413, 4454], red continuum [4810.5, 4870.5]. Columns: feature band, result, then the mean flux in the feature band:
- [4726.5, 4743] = 3.8 angstrom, 1.5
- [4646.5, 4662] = 1.7 angstrom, 1.64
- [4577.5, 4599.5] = 1.9 angstrom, 1.62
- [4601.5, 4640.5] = 2.3 angstrom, 1.7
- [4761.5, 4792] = 8.6 angstrom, 1.43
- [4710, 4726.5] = 3.2 angstrom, 1.55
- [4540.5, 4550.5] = 0.5 angstrom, 1.63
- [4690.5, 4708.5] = 2.7 angstrom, 1.62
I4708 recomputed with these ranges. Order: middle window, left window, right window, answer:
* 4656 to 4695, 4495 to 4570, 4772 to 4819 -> -2.79 angstrom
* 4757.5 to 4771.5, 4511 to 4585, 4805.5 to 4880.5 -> 2.24 angstrom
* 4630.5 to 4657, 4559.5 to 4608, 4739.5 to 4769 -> -1.39 angstrom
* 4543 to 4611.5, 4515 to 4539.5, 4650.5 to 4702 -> 0.48 angstrom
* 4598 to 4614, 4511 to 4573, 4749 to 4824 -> -0.39 angstrom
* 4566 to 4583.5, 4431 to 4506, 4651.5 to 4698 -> 0.25 angstrom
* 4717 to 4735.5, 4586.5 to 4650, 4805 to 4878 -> 3.45 angstrom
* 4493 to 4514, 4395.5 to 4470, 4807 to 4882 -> -0.77 angstrom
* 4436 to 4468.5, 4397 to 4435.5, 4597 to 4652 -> 0.32 angstrom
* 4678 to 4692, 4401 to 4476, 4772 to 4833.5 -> -1.70 angstrom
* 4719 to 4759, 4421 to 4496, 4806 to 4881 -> 8.82 angstrom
